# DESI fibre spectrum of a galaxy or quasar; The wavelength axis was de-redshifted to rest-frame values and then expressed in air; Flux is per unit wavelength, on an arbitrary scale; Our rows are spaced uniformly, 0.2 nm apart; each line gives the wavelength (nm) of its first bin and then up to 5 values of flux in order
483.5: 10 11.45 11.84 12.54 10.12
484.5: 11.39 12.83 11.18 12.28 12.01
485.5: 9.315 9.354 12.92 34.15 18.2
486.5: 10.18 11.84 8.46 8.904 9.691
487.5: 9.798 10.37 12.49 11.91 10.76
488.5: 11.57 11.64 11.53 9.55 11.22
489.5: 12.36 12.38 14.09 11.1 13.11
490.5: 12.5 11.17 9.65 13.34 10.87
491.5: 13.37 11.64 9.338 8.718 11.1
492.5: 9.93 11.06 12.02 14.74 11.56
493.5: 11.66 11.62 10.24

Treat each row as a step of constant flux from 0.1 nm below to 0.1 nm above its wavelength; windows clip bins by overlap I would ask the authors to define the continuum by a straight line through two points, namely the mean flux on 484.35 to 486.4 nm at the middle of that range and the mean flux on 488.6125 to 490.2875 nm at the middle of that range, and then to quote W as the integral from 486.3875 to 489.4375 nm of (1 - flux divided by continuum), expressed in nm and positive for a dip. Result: 0.48 nm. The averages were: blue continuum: 14.3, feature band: 10.7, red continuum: 11.8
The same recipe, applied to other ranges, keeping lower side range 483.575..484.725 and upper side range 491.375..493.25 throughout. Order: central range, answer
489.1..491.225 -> -0.105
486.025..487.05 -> -0.378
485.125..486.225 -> -0.368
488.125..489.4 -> 0.038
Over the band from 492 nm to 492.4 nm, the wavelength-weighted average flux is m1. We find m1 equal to 9.91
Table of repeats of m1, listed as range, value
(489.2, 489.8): 12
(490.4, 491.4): 11.5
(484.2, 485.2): 11.6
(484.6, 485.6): 11.5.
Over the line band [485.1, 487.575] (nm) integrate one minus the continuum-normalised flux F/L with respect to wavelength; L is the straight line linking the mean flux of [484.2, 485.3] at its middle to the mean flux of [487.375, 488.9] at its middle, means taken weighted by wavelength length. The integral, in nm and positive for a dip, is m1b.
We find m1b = -0.32 nm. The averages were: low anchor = 11.6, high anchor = 11.2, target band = 12.9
